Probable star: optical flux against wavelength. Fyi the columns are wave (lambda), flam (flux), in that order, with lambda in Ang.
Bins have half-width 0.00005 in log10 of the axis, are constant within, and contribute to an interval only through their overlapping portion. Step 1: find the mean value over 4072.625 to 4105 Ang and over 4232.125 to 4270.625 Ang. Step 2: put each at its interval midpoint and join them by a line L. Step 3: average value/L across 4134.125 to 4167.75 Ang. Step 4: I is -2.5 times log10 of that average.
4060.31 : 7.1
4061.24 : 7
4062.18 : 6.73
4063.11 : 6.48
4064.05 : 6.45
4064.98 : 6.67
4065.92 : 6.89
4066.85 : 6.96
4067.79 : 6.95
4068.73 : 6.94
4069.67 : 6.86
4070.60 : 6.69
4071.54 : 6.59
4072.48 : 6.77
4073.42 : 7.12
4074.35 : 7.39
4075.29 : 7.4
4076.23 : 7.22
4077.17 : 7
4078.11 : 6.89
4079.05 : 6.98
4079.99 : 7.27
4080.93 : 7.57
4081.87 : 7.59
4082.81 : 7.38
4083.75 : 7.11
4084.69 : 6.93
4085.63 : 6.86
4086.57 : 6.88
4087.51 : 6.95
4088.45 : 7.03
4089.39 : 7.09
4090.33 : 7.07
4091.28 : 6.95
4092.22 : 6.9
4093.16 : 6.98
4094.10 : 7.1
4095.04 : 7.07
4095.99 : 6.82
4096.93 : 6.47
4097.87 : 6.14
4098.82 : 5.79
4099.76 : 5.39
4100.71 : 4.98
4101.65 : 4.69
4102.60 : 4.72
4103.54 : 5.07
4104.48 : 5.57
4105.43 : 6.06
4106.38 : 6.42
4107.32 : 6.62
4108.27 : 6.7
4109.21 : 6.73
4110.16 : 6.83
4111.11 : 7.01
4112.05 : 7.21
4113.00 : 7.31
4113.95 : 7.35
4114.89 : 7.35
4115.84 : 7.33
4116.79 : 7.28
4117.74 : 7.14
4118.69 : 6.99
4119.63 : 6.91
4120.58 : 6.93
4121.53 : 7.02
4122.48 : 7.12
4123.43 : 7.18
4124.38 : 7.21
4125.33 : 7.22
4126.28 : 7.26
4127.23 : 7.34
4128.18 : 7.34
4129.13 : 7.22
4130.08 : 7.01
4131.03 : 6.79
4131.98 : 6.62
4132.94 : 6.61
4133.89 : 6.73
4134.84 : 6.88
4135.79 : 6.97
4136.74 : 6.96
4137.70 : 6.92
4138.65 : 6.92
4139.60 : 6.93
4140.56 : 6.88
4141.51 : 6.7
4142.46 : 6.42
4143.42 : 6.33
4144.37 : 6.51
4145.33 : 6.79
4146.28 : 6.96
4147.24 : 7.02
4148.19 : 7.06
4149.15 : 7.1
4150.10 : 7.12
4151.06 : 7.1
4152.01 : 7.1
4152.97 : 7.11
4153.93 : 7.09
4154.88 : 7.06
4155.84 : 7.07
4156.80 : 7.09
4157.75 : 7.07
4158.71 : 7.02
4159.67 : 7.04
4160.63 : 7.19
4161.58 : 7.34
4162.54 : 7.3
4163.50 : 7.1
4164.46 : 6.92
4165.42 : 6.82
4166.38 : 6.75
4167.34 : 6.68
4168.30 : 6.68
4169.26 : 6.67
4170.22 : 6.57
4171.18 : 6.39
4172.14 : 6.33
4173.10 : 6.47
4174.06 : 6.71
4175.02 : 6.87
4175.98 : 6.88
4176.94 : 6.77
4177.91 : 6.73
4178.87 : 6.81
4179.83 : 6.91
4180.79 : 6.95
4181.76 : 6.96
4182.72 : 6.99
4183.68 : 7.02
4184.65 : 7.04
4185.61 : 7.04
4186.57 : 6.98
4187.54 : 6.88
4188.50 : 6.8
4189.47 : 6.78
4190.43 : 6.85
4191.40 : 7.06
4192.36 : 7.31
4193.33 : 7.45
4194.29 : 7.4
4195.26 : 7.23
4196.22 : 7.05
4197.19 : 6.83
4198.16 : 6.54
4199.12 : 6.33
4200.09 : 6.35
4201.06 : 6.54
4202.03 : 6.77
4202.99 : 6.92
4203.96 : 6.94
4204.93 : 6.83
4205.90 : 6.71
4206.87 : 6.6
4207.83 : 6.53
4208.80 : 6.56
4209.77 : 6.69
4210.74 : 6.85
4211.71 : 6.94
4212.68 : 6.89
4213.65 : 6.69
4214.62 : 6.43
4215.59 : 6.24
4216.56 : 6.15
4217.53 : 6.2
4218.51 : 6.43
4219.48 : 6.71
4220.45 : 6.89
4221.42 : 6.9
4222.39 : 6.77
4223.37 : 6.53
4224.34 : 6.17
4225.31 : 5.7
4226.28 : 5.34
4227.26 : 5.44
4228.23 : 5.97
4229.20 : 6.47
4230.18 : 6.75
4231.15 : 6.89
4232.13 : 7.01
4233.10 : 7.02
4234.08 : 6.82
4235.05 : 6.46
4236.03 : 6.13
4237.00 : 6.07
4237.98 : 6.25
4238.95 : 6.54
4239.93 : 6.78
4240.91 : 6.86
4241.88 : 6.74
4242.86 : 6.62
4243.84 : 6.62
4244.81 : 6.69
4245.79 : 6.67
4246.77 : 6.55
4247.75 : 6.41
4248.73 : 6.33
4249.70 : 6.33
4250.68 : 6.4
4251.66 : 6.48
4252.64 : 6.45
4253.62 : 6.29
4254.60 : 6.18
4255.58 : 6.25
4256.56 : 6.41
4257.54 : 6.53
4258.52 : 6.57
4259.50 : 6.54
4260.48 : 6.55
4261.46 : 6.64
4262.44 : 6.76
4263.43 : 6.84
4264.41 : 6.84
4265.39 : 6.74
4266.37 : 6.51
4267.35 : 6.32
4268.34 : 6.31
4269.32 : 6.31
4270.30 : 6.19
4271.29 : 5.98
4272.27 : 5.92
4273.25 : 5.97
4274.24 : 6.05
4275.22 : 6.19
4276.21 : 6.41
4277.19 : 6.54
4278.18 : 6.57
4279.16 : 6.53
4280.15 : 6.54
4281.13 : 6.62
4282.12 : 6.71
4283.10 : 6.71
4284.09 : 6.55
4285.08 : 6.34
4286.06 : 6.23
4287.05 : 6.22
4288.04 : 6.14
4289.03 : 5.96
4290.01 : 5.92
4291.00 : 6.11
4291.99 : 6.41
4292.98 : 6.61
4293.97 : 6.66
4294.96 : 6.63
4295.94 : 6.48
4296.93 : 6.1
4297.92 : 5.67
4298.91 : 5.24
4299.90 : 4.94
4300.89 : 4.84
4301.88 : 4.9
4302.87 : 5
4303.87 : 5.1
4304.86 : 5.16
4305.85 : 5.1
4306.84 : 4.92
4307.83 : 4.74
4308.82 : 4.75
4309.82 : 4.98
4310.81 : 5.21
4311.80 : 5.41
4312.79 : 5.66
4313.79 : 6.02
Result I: -0.06 mag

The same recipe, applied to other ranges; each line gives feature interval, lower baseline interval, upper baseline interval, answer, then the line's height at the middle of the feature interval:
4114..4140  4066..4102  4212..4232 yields -0.058 mag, 6.69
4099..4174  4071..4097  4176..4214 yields 0.028 mag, 6.96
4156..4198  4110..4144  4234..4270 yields -0.019 mag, 6.81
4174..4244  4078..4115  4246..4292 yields -0.034 mag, 6.48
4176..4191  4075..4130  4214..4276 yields -0.049 mag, 6.59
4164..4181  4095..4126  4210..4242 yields -0.032 mag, 6.52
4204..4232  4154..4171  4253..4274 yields 0.028 mag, 6.65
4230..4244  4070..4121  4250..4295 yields -0.027 mag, 6.47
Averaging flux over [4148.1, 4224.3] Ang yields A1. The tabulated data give 6.84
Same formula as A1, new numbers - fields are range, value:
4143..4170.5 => 6.96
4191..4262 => 6.58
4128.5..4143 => 6.84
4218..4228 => 6.28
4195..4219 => 6.64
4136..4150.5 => 6.84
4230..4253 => 6.58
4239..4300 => 6.39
